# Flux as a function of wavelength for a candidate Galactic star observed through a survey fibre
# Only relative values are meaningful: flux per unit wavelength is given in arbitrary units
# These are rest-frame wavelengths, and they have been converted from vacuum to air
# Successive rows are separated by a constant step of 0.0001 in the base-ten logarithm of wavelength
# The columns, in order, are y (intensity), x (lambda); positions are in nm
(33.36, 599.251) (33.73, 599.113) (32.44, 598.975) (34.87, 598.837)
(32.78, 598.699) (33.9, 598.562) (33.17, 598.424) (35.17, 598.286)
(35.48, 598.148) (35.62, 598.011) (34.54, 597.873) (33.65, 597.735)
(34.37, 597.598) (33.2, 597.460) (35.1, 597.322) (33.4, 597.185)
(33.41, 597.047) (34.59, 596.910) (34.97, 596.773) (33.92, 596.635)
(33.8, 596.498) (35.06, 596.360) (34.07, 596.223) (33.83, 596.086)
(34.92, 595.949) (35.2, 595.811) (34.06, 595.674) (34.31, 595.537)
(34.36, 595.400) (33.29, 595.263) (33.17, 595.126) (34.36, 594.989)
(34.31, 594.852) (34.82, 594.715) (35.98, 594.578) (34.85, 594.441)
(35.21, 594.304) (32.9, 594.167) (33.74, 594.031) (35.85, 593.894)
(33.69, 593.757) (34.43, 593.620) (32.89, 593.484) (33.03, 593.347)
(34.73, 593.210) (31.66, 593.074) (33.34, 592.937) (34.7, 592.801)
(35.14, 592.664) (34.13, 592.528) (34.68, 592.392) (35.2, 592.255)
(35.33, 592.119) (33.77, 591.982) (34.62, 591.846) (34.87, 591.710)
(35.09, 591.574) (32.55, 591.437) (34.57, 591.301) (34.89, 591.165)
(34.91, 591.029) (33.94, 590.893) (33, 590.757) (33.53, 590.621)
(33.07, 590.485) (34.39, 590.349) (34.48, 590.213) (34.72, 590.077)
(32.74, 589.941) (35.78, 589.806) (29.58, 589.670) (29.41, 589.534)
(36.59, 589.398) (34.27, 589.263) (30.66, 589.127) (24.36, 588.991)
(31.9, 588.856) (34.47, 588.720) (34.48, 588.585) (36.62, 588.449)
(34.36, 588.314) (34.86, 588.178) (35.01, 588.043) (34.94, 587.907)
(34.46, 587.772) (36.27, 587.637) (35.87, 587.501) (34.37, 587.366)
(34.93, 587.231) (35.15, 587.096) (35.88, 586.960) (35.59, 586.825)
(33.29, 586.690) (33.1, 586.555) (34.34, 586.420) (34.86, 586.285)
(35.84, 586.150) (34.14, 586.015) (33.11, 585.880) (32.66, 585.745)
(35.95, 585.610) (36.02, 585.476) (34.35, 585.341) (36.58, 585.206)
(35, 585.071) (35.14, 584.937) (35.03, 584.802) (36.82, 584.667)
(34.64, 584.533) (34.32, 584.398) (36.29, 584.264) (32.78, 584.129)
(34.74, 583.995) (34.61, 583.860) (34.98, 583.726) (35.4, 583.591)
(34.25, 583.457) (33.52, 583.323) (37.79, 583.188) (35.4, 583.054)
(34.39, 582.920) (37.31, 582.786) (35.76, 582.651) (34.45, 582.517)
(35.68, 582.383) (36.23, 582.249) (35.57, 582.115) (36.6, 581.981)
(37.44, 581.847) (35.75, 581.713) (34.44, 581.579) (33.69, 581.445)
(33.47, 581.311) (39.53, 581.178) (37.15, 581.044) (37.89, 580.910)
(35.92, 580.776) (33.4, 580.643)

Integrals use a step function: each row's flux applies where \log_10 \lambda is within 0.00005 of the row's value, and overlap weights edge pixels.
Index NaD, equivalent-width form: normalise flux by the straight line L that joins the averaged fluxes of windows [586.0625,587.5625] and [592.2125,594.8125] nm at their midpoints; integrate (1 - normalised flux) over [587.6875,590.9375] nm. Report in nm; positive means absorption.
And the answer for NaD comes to 0.113 nm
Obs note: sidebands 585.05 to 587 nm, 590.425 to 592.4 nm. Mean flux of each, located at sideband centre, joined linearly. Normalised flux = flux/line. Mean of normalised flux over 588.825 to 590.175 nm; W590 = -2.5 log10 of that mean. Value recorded 0.076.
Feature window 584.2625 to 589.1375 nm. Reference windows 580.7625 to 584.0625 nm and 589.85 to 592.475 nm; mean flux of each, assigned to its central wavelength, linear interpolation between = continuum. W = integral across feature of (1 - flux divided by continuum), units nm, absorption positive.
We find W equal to 0.07 nm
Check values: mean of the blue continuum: 35.7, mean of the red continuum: 34.2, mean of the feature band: 34.5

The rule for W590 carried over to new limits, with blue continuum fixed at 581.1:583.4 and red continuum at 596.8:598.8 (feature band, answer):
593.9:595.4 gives 0.01 mag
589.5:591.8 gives 0.04 mag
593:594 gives 0.03 mag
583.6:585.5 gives 0.01 mag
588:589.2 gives 0.07 mag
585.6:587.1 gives 0.03 mag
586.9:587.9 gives 0.00 mag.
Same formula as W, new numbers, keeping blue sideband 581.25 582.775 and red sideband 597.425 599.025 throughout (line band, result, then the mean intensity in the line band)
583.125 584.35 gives 0.01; 34.9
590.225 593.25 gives 0.04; 34.2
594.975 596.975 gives 0.00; 34.3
